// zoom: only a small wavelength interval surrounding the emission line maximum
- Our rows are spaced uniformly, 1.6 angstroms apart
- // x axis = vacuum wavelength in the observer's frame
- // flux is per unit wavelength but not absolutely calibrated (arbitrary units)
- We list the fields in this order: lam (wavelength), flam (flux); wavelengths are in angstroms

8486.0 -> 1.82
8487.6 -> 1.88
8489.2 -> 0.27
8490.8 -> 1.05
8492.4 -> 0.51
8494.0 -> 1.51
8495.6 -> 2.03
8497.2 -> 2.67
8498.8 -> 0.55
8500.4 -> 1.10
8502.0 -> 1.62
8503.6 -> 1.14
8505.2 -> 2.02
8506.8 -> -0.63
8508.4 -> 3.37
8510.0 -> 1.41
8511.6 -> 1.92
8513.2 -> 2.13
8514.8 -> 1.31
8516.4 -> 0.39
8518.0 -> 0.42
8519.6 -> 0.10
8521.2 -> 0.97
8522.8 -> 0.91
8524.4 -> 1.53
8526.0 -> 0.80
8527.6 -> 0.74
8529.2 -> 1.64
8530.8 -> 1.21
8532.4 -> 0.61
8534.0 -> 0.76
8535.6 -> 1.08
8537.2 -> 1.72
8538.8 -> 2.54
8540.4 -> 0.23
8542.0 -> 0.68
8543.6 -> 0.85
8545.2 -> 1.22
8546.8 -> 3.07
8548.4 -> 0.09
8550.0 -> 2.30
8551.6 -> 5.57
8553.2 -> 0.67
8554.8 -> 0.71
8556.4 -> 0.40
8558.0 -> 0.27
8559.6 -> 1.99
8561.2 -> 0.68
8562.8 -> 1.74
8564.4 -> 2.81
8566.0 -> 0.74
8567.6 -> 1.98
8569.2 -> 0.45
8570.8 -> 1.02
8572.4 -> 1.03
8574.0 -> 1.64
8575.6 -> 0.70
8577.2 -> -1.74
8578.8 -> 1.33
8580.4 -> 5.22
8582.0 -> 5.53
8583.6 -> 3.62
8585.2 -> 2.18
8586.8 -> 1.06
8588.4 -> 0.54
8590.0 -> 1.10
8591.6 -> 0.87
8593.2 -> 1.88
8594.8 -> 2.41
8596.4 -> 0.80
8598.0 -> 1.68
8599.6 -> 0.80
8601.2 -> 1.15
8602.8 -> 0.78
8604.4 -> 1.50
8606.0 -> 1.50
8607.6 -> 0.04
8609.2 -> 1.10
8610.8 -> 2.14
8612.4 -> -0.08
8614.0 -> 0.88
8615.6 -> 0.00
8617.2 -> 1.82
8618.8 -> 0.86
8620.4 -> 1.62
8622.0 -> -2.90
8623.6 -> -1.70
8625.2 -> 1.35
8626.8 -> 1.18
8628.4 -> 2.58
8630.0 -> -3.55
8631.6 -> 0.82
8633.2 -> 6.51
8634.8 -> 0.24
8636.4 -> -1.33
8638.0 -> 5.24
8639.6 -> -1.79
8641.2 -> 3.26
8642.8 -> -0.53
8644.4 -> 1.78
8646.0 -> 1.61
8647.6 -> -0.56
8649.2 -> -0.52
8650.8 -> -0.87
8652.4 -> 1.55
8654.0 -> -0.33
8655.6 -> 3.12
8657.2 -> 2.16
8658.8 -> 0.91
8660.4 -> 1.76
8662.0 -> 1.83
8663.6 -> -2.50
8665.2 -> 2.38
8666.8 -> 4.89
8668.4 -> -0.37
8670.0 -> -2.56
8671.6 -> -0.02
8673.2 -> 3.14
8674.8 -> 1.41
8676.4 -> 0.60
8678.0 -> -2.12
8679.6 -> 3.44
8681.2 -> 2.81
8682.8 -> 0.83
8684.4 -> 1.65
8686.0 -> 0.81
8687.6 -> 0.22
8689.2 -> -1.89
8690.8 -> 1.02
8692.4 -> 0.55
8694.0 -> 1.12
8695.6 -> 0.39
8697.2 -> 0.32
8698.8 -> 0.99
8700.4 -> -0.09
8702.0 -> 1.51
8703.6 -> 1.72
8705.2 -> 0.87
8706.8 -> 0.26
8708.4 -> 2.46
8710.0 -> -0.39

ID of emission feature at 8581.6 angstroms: Hgamma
